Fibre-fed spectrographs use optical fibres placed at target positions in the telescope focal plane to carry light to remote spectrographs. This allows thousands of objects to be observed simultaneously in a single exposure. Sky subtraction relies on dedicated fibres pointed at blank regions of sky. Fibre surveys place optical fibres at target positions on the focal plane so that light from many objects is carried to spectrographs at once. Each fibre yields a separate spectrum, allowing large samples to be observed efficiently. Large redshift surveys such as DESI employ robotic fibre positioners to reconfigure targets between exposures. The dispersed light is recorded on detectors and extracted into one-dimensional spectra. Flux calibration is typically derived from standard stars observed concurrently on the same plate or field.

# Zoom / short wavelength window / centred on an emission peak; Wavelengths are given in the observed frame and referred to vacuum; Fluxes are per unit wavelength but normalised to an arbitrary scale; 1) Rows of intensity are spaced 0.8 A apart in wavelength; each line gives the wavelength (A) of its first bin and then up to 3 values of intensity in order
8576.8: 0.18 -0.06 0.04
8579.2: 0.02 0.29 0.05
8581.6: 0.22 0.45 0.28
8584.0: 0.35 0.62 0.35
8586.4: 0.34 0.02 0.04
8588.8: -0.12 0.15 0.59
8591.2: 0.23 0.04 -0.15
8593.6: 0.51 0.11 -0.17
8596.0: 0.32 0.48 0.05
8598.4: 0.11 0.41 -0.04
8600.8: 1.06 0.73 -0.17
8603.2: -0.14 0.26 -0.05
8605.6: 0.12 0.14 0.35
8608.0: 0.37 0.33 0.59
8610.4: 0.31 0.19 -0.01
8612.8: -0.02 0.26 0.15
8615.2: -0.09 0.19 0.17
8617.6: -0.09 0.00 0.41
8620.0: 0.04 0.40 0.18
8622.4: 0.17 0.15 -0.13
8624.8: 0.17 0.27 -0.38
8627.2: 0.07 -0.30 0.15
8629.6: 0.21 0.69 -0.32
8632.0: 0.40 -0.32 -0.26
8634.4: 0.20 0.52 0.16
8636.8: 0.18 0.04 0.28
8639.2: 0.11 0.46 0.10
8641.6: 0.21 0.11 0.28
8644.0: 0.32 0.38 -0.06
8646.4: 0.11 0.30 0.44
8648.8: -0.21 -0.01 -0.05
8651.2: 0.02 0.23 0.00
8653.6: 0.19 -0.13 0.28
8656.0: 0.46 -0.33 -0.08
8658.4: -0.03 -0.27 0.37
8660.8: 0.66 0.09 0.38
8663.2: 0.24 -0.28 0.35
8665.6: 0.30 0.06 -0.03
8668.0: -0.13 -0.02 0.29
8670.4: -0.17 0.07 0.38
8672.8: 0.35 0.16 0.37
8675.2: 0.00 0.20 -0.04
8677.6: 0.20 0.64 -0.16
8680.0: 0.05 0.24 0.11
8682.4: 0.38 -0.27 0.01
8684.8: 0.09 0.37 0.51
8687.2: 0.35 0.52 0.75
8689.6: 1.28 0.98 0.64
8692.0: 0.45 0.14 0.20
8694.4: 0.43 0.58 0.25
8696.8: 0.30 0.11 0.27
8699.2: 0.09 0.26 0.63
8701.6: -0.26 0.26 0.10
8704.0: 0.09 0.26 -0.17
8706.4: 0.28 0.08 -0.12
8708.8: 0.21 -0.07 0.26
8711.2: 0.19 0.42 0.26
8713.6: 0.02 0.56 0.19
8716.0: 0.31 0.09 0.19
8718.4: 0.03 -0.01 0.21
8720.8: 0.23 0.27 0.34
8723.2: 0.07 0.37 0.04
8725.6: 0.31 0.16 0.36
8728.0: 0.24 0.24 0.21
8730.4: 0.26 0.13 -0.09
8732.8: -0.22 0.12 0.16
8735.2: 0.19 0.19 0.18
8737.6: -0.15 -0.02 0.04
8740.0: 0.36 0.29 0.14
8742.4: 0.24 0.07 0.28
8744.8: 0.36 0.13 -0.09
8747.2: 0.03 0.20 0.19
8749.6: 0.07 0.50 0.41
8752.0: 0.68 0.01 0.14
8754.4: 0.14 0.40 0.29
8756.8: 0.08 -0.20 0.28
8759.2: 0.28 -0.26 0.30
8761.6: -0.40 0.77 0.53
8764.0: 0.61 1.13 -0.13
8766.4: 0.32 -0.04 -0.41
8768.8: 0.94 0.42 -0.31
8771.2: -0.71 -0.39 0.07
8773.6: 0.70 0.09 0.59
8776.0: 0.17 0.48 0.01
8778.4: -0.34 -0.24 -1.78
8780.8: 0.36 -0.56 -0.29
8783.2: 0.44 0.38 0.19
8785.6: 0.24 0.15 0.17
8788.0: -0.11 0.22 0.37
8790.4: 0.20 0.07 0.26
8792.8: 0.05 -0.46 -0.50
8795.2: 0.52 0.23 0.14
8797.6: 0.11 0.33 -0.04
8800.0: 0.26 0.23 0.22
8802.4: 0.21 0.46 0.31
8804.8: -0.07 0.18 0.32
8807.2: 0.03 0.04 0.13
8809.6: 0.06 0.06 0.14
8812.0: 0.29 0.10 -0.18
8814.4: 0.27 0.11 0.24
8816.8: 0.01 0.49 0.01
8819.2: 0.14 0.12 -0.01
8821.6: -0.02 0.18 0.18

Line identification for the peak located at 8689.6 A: H-gamma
